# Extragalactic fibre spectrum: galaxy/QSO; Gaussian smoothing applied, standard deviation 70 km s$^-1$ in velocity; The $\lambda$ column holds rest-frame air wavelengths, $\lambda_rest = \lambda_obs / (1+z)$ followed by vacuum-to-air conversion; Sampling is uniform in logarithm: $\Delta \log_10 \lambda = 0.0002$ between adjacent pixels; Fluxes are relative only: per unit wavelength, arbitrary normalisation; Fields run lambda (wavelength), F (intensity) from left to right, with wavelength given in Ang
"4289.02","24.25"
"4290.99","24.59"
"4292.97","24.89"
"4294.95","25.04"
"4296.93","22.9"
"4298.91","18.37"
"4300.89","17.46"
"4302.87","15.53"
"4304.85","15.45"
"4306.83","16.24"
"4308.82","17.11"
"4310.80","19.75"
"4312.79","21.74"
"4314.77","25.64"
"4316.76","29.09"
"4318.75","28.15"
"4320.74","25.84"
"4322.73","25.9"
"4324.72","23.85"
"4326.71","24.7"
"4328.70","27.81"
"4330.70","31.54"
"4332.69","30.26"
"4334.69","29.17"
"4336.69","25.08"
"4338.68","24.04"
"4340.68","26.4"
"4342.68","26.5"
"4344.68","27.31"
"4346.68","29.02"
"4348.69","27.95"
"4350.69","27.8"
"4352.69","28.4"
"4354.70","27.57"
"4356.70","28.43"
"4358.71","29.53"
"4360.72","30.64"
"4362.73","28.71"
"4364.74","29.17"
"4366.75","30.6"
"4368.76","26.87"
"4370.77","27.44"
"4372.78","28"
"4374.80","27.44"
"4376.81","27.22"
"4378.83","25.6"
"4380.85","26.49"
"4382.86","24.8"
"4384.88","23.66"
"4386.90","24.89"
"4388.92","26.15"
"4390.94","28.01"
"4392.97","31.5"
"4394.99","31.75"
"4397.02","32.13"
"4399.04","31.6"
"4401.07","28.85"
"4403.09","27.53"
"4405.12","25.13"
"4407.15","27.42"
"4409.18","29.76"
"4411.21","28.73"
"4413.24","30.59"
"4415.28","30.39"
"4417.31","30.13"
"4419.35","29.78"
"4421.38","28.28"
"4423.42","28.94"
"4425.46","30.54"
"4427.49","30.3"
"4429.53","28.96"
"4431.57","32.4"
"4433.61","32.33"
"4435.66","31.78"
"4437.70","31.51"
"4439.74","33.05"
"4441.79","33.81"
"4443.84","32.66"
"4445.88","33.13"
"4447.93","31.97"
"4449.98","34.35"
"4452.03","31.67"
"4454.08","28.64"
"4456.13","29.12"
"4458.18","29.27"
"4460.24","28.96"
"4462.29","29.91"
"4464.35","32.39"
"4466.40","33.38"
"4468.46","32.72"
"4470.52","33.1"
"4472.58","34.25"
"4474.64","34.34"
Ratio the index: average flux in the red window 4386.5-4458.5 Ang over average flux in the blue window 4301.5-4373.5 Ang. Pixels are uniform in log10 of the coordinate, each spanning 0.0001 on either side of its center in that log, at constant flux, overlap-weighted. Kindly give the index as 1.16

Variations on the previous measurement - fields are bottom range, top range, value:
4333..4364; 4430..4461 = 1.14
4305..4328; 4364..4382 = 1.19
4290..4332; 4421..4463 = 1.35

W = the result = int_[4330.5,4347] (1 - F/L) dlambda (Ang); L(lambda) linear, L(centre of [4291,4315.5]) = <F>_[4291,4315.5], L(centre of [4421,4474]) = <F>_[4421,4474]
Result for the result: -3.28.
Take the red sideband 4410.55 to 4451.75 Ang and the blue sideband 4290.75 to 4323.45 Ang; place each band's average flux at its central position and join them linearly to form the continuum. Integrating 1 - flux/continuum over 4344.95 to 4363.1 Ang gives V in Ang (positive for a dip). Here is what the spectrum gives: -2.28 Ang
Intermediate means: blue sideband 21.9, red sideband 31.2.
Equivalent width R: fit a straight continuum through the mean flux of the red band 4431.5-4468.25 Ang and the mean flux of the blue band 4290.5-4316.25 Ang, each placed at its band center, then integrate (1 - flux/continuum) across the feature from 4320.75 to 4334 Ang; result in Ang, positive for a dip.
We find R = -3.0 Ang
